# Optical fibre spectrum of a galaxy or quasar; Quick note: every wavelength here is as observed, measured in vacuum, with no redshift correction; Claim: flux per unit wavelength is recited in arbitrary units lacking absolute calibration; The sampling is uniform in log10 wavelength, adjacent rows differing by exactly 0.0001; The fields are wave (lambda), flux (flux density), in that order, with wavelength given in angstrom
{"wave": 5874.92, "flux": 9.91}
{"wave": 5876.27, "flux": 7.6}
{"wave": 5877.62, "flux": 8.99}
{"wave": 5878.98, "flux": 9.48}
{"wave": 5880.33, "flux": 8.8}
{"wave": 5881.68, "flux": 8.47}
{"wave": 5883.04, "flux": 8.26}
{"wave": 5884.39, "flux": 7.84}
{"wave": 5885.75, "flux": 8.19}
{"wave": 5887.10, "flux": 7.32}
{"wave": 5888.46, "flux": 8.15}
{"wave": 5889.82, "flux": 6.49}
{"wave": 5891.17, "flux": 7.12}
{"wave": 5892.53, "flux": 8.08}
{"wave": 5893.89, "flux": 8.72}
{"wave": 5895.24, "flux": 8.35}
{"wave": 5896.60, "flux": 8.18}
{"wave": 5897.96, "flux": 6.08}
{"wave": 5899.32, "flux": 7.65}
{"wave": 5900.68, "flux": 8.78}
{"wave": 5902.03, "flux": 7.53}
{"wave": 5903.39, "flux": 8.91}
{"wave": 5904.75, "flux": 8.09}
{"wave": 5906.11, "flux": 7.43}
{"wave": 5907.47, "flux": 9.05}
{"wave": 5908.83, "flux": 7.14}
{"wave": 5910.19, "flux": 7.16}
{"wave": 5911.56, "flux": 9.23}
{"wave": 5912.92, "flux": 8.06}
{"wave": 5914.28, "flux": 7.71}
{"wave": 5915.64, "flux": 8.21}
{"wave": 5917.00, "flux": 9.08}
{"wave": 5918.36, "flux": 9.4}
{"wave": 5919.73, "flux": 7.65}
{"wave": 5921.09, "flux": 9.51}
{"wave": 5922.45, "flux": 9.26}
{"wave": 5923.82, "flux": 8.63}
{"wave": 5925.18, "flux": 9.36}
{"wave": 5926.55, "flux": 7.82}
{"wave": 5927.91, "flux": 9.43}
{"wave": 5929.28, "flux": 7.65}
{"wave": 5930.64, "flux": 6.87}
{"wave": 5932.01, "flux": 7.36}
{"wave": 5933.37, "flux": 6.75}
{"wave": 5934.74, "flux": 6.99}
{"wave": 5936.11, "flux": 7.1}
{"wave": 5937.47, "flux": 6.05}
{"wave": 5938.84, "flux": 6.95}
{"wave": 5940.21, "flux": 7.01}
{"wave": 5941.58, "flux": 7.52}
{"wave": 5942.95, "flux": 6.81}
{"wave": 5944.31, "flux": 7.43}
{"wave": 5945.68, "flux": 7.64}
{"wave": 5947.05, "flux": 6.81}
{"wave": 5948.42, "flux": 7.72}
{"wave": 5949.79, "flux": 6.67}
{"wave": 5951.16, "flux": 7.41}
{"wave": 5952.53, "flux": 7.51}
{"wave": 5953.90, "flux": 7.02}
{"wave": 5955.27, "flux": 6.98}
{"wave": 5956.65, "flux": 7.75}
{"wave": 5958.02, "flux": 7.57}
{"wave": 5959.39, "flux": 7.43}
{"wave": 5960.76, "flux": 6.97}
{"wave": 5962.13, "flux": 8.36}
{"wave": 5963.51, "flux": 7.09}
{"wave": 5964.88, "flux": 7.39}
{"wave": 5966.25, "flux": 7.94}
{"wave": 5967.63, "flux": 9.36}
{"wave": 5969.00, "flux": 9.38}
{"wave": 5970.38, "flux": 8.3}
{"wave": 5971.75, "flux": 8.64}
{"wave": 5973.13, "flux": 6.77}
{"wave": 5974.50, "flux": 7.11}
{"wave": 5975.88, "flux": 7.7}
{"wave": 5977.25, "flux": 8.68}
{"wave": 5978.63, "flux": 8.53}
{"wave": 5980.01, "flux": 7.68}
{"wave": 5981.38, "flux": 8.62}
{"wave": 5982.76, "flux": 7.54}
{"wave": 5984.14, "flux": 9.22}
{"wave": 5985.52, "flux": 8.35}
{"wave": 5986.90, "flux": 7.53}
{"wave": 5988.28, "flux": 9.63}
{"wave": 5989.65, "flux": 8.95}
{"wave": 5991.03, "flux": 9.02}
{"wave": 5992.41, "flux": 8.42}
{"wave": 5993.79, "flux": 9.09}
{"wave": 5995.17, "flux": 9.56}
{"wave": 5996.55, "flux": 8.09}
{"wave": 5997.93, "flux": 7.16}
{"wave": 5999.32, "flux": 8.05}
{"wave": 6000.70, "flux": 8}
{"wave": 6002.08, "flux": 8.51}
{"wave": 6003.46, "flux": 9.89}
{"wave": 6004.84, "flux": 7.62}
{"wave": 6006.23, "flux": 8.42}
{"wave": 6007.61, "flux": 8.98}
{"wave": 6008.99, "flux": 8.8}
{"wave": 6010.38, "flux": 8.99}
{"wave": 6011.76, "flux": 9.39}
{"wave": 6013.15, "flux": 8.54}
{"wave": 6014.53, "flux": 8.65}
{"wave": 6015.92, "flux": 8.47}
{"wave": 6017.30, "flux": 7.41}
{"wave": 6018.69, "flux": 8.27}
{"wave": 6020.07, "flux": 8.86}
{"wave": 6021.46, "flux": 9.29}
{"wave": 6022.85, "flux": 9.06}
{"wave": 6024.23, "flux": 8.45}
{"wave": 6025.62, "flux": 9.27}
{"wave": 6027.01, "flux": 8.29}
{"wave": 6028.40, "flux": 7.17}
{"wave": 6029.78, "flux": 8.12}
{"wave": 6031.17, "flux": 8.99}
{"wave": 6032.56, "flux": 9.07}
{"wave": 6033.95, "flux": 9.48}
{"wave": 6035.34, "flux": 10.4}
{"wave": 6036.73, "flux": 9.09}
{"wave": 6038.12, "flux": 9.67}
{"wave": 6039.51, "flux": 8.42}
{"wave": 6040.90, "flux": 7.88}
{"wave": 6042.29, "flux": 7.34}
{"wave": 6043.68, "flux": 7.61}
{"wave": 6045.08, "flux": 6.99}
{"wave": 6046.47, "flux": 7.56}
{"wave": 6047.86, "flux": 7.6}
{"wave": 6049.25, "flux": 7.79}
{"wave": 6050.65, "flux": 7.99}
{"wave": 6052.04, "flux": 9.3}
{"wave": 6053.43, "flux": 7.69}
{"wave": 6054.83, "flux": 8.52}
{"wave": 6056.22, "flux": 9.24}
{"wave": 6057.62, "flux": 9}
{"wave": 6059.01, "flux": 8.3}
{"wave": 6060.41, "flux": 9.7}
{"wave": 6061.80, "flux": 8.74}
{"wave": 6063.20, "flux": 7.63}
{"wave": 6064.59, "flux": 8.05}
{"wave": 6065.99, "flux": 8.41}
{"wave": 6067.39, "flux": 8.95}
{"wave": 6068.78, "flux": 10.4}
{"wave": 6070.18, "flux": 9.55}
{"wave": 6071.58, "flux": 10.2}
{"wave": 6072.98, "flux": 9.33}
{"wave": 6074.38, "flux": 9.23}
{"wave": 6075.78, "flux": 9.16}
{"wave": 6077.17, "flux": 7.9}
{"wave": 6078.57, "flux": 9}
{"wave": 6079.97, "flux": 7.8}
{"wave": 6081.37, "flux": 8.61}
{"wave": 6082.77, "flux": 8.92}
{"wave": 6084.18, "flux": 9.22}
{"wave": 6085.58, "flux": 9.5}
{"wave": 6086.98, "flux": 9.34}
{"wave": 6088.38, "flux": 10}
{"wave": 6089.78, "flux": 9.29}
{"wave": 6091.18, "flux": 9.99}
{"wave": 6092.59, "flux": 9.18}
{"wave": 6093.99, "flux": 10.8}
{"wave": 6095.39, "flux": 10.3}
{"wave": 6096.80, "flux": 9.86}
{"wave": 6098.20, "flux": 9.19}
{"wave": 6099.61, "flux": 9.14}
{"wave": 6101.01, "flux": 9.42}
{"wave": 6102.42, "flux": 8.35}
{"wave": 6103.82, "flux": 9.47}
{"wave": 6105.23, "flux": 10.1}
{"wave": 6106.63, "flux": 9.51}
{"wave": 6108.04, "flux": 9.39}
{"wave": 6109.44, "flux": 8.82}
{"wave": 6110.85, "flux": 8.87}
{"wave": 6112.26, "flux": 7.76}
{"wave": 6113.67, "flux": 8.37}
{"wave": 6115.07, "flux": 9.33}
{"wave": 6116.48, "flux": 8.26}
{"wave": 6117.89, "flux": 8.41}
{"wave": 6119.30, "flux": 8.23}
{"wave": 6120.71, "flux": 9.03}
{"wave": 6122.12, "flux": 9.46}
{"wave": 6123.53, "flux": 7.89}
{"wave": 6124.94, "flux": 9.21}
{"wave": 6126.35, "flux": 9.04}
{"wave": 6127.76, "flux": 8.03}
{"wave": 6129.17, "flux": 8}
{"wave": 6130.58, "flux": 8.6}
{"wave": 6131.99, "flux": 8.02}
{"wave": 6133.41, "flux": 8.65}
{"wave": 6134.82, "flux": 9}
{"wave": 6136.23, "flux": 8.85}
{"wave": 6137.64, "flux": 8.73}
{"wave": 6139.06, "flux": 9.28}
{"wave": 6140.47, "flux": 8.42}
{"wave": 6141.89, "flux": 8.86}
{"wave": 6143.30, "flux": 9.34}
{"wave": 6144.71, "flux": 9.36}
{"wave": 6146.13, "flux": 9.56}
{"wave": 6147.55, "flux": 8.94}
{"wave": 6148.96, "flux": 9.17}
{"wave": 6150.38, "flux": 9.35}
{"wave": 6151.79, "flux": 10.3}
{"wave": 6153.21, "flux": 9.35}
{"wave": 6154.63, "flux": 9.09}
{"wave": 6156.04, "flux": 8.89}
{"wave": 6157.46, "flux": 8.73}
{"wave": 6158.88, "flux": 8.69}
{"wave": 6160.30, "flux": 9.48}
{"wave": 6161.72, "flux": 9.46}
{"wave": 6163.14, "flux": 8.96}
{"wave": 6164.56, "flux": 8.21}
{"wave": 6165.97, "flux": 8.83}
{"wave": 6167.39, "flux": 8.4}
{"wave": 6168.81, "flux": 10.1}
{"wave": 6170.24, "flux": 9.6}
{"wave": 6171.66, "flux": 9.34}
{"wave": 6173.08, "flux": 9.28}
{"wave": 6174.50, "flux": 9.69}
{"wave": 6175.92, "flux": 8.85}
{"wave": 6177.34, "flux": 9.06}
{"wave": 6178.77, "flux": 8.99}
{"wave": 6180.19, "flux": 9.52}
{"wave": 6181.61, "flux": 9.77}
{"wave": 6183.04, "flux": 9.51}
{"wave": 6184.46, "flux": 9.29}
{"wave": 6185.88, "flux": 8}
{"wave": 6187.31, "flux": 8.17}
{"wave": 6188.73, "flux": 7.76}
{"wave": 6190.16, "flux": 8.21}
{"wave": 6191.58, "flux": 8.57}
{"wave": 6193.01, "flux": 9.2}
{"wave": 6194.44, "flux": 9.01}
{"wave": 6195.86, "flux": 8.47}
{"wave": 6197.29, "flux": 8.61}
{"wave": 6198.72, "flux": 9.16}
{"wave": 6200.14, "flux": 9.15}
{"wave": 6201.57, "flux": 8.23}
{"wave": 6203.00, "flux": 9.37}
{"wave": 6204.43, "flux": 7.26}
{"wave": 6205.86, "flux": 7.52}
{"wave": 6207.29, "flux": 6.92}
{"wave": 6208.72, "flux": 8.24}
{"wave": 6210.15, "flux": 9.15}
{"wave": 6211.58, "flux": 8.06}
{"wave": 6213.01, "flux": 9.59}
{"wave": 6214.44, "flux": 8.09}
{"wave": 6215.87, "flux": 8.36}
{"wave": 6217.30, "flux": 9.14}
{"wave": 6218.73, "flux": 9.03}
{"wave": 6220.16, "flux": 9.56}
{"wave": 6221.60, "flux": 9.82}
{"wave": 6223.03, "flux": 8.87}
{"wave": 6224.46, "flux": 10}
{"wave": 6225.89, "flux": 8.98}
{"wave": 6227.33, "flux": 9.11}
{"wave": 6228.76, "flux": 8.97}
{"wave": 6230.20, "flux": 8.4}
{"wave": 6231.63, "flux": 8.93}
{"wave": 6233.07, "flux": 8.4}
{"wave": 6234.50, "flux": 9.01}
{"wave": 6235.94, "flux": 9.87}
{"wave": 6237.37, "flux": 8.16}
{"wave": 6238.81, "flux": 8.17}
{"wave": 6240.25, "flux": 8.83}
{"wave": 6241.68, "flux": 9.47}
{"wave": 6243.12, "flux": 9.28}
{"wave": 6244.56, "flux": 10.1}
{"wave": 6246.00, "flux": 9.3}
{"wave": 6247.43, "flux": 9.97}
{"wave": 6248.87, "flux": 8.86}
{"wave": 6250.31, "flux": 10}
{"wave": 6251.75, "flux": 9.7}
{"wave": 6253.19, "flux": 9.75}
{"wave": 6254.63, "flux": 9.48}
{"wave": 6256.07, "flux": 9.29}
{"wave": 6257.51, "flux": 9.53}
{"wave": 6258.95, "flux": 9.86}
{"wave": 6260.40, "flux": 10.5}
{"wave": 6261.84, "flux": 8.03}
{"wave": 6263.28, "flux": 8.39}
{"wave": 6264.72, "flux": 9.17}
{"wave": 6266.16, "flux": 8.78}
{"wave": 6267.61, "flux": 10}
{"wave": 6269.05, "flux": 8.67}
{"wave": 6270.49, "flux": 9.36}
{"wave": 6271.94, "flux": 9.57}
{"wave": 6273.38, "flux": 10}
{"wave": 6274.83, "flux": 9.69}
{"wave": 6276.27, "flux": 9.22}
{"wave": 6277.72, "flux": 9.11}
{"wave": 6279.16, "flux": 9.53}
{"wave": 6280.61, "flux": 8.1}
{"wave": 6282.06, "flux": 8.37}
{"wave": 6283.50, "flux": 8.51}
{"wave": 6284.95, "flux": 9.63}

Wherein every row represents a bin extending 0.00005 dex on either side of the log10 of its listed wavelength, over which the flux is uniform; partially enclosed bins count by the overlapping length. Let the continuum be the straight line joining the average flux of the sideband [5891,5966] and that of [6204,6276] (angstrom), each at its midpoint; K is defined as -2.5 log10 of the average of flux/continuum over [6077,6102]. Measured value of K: -0.11 mag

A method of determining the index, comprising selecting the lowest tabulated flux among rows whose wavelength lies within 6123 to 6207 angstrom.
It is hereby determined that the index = 7.26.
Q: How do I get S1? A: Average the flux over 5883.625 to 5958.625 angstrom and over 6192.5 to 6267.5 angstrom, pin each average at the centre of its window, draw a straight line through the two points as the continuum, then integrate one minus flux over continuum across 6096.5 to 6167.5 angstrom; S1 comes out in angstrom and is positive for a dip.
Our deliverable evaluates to -2.7 angstrom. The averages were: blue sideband 7.77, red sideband 8.99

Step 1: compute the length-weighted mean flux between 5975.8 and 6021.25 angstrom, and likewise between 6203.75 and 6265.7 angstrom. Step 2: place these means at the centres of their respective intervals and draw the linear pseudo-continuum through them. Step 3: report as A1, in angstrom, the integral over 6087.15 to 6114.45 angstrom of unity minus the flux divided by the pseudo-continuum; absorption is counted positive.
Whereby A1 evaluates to -2.0 angstrom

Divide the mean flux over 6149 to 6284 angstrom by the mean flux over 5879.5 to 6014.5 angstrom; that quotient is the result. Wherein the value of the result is 1.12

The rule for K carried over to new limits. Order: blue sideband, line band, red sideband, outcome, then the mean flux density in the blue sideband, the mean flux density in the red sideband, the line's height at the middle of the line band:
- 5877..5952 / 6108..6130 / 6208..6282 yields 0.01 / 7.89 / 9.16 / 8.68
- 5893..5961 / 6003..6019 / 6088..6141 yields -0.04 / 7.77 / 9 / 8.32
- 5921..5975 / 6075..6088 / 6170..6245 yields -0.08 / 7.64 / 8.86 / 8.27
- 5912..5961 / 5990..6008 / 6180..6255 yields -0.07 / 7.68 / 8.91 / 7.96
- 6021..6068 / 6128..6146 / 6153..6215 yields -0.01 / 8.5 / 8.81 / 8.7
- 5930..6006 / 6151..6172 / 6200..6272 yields -0.06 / 7.83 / 9.02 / 8.69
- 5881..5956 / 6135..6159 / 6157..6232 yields -0.05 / 7.79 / 8.86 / 8.68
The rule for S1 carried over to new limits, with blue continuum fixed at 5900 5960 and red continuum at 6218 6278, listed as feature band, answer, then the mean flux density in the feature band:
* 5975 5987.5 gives -0.27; 8.19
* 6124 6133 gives 0.24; 8.47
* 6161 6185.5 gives -0.80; 9.21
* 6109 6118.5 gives 0.11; 8.54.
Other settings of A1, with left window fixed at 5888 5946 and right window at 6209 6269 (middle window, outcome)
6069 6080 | -0.8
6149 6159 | -0.5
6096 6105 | -0.7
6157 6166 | -0.1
